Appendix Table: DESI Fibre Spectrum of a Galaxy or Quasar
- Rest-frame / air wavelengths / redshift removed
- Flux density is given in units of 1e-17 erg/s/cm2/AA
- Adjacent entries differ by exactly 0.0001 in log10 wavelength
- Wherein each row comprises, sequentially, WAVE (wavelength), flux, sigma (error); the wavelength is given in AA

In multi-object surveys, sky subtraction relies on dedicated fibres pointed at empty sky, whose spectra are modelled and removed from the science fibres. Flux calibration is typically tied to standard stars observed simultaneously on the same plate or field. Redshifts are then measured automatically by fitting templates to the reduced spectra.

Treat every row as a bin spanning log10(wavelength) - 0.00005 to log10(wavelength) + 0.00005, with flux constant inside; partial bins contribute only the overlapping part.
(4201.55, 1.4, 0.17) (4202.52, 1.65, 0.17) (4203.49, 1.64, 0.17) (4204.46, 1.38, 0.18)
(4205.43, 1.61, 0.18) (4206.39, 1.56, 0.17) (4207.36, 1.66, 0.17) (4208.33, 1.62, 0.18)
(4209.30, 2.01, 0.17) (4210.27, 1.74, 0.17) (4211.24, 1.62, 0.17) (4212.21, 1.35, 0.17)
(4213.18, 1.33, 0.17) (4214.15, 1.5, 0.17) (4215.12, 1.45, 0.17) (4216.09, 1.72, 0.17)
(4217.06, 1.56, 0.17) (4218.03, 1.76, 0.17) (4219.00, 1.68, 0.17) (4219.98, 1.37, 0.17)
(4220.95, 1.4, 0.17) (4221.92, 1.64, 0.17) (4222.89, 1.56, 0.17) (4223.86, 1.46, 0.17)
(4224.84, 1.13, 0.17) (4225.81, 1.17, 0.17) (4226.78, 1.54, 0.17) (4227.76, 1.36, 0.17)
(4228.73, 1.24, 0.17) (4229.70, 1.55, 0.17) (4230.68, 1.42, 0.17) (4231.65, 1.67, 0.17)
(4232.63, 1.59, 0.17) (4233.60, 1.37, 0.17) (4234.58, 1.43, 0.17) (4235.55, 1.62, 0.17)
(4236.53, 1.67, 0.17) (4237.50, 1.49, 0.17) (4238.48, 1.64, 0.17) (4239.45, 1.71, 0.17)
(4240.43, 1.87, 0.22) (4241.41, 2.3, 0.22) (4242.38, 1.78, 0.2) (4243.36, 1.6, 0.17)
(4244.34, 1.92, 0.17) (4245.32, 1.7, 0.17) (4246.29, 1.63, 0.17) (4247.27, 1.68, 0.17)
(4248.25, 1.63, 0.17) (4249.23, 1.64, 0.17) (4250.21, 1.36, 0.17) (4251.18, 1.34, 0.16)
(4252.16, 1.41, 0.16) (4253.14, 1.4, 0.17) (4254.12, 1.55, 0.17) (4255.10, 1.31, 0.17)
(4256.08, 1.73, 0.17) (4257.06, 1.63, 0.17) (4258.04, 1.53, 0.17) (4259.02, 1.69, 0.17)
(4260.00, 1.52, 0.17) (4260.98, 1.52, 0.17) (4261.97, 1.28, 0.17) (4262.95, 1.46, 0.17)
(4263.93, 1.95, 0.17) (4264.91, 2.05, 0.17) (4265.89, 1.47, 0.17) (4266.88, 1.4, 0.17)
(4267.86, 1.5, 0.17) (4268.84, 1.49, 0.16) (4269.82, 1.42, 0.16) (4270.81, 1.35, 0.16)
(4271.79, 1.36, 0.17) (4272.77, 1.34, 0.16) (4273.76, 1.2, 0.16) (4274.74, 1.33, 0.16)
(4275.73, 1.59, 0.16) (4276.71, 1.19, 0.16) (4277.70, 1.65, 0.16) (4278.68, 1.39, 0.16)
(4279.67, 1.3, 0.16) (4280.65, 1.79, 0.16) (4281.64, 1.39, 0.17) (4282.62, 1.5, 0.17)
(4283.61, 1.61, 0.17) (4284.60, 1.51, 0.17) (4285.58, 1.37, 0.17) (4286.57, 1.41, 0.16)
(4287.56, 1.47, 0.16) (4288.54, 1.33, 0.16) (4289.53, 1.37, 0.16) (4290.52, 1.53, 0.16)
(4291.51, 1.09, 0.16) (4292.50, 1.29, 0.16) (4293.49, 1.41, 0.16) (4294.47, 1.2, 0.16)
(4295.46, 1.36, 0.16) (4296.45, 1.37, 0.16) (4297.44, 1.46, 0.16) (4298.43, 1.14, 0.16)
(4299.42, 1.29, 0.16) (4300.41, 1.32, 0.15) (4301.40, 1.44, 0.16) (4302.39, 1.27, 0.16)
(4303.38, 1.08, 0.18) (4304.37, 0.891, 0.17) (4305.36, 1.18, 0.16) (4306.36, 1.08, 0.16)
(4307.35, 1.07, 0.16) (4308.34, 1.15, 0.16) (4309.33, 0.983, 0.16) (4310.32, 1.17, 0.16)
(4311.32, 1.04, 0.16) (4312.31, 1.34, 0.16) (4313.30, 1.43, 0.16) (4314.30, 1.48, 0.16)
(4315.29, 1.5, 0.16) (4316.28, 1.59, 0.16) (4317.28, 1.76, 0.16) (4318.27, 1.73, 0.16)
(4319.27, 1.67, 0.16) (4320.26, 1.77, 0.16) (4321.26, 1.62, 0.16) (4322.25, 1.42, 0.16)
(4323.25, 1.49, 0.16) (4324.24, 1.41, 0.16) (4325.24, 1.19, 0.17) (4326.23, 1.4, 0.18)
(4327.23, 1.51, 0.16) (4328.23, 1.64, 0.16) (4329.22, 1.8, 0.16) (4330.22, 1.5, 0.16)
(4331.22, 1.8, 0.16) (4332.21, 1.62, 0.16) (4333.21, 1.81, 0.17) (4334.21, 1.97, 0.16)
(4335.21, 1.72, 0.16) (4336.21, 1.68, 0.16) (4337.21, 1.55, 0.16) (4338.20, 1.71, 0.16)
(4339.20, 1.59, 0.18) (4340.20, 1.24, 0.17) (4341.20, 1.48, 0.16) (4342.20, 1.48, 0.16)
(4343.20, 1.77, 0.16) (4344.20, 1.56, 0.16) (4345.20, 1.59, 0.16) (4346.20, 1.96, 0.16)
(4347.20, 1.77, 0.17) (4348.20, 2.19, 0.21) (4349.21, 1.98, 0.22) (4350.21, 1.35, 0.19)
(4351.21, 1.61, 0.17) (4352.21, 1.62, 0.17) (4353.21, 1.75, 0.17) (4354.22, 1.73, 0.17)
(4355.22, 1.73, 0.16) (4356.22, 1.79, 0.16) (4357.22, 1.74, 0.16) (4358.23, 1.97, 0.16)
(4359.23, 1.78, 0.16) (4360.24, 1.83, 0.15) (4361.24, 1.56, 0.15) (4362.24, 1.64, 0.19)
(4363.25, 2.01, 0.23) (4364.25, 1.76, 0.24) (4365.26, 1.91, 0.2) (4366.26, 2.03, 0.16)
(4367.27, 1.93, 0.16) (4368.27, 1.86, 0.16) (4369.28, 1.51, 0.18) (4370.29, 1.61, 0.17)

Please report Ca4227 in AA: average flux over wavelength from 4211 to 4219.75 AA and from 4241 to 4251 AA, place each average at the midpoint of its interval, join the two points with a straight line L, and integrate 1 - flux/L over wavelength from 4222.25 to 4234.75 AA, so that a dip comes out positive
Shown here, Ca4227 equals 1.5 AA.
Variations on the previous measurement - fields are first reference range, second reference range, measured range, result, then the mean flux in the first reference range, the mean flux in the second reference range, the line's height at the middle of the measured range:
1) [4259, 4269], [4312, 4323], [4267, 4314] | 7.30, 1.57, 1.58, 1.57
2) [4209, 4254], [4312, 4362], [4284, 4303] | 3.10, 1.56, 1.65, 1.61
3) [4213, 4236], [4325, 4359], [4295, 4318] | 4.76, 1.48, 1.68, 1.62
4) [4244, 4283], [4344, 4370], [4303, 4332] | 4.54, 1.51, 1.78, 1.67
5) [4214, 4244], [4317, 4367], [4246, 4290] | 3.10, 1.56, 1.68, 1.6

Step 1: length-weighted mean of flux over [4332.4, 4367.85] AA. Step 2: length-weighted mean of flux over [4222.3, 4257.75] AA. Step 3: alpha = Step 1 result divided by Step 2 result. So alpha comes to 1.1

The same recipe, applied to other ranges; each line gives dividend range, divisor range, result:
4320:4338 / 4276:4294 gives 1.13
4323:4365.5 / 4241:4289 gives 1.10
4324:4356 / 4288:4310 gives 1.33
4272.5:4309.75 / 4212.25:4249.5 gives 0.84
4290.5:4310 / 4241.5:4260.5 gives 0.77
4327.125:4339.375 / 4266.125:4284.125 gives 1.18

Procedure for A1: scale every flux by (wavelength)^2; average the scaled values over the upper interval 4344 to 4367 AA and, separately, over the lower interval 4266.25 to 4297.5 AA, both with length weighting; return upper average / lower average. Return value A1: 1.3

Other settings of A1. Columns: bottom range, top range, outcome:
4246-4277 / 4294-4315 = 0.84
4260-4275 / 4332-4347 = 1.16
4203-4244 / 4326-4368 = 1.16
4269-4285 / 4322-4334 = 1.12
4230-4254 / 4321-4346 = 1.02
